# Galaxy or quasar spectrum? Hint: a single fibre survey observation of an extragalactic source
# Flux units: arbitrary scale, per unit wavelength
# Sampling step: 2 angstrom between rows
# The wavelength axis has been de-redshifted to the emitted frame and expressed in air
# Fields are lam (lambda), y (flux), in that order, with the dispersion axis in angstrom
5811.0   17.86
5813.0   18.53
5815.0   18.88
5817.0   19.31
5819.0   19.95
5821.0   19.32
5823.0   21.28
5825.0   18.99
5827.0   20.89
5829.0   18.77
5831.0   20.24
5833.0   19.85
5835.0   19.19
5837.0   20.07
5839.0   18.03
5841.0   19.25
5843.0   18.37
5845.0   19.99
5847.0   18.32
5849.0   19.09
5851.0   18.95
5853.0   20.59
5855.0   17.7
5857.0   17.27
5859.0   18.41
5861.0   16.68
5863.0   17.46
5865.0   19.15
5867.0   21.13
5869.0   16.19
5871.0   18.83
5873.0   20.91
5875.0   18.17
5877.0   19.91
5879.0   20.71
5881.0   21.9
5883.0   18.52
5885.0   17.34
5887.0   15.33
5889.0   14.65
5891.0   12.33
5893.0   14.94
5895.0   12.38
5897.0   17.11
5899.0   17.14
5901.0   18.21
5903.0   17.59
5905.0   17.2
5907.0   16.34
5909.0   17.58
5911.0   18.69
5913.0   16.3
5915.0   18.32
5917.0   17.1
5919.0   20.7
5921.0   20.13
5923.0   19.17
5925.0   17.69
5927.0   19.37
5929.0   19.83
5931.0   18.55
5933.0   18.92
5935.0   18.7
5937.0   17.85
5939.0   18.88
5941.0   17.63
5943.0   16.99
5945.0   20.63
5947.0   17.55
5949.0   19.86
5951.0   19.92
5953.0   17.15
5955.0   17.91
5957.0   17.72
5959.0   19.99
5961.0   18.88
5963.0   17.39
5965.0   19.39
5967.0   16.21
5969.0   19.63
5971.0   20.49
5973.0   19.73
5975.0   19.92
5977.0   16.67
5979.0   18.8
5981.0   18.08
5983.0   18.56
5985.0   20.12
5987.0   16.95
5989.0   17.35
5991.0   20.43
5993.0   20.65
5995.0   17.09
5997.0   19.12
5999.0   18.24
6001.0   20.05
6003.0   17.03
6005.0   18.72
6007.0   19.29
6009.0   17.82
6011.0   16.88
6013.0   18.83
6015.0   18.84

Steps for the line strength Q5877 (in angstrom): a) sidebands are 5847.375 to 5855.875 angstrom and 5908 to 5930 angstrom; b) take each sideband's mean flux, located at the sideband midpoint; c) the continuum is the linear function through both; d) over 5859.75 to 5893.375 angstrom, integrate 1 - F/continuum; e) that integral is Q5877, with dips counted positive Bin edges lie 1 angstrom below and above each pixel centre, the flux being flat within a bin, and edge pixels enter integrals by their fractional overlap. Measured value 1.7 angstrom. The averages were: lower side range 19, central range 17.9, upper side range 18.6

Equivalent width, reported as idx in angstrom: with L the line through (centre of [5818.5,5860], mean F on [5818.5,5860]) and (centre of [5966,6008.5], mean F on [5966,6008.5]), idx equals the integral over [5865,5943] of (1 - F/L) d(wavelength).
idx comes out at 4.3 angstrom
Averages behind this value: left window 19.3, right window 18.7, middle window 18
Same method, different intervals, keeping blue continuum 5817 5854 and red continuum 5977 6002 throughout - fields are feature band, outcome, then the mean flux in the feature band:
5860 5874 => 0.5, 18.6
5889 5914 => 3.8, 16.3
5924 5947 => 0.5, 18.6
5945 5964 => 0.3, 18.6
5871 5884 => -0.4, 19.9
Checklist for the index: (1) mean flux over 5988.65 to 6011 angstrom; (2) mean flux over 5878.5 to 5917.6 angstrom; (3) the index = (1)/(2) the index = 1.10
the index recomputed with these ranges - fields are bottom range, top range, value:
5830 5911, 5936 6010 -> 1.03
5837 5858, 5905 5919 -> 0.94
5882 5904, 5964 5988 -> 1.17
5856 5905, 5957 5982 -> 1.06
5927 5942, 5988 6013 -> 0.99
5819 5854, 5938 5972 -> 0.95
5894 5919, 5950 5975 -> 1.09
